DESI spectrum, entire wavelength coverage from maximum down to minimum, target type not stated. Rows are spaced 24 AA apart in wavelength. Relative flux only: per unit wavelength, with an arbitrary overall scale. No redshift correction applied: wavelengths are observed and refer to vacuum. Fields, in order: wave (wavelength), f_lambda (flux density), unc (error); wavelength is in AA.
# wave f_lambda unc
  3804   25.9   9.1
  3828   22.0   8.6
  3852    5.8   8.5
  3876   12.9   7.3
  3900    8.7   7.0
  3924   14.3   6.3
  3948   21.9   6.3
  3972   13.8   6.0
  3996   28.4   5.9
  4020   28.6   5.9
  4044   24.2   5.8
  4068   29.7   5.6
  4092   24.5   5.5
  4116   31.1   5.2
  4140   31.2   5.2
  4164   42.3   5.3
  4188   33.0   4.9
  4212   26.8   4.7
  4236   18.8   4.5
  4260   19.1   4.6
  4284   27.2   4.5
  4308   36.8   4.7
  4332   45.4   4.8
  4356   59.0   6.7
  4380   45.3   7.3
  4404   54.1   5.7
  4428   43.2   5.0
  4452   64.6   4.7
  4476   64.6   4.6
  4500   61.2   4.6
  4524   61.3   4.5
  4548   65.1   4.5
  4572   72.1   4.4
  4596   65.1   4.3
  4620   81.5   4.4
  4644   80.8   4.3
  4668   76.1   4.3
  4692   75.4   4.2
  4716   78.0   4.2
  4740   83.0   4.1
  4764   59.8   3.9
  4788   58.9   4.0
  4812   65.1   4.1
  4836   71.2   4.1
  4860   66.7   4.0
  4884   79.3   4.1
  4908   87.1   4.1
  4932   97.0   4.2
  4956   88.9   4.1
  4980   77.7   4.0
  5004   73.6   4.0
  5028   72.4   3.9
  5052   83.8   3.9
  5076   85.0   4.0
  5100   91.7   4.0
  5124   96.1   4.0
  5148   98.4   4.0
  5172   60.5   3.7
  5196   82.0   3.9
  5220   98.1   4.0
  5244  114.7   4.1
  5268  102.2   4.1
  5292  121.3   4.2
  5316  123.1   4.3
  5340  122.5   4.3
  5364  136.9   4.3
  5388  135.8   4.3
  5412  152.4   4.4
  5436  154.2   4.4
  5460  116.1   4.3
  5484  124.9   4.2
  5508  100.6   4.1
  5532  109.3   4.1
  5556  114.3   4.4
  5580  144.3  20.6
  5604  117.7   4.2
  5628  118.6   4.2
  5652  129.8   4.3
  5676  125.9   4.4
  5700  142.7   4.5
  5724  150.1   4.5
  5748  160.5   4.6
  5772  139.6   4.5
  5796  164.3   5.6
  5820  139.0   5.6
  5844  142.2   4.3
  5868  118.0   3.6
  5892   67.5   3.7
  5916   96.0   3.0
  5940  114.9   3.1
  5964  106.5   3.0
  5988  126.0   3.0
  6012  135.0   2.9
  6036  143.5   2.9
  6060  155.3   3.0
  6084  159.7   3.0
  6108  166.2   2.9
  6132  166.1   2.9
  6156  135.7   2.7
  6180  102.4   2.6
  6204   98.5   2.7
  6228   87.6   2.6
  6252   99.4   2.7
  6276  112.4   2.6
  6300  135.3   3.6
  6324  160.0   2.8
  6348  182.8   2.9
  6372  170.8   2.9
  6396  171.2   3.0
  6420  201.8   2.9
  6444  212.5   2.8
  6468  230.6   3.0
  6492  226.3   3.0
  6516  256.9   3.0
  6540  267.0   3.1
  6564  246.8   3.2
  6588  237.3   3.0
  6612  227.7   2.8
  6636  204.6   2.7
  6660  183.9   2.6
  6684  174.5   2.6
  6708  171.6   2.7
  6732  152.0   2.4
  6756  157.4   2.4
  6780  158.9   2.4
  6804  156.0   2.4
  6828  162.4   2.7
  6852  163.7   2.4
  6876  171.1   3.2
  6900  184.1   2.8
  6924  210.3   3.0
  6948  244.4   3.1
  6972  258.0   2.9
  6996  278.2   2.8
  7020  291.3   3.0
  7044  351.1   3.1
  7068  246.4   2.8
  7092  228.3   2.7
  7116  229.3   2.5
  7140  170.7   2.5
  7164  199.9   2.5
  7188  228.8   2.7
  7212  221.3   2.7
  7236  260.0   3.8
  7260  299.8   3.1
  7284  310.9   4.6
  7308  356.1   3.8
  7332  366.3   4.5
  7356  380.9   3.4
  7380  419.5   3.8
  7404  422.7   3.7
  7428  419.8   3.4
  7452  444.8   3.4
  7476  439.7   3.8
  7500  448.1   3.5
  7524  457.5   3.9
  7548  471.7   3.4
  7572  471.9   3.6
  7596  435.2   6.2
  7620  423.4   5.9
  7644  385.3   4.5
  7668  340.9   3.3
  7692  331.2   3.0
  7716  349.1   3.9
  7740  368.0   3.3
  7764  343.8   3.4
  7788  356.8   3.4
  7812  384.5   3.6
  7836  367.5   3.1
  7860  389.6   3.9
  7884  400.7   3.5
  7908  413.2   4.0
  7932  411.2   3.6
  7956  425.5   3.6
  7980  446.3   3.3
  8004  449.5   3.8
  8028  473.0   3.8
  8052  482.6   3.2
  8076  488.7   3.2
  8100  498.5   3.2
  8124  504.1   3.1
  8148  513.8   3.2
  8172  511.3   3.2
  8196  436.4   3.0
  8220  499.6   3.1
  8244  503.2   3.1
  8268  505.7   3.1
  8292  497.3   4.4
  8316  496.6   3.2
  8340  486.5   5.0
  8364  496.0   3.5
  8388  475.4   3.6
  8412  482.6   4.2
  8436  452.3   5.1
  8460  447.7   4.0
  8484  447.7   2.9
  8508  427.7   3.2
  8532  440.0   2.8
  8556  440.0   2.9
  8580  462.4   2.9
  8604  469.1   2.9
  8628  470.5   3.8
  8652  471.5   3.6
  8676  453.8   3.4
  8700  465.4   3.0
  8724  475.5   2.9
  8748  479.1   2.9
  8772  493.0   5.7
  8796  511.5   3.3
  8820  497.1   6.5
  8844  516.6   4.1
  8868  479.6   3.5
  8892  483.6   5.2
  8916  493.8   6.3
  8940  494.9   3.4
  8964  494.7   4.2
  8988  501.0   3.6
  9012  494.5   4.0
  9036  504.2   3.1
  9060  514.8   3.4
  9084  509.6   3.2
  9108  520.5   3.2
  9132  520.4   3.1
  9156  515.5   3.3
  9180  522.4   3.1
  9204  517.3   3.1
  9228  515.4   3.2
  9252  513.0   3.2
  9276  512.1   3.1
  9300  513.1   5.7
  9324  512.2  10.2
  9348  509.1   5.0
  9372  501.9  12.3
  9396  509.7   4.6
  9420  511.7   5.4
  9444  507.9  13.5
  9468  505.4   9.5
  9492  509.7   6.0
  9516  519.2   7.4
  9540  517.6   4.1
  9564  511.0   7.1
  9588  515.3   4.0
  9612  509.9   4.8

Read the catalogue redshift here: 0.000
